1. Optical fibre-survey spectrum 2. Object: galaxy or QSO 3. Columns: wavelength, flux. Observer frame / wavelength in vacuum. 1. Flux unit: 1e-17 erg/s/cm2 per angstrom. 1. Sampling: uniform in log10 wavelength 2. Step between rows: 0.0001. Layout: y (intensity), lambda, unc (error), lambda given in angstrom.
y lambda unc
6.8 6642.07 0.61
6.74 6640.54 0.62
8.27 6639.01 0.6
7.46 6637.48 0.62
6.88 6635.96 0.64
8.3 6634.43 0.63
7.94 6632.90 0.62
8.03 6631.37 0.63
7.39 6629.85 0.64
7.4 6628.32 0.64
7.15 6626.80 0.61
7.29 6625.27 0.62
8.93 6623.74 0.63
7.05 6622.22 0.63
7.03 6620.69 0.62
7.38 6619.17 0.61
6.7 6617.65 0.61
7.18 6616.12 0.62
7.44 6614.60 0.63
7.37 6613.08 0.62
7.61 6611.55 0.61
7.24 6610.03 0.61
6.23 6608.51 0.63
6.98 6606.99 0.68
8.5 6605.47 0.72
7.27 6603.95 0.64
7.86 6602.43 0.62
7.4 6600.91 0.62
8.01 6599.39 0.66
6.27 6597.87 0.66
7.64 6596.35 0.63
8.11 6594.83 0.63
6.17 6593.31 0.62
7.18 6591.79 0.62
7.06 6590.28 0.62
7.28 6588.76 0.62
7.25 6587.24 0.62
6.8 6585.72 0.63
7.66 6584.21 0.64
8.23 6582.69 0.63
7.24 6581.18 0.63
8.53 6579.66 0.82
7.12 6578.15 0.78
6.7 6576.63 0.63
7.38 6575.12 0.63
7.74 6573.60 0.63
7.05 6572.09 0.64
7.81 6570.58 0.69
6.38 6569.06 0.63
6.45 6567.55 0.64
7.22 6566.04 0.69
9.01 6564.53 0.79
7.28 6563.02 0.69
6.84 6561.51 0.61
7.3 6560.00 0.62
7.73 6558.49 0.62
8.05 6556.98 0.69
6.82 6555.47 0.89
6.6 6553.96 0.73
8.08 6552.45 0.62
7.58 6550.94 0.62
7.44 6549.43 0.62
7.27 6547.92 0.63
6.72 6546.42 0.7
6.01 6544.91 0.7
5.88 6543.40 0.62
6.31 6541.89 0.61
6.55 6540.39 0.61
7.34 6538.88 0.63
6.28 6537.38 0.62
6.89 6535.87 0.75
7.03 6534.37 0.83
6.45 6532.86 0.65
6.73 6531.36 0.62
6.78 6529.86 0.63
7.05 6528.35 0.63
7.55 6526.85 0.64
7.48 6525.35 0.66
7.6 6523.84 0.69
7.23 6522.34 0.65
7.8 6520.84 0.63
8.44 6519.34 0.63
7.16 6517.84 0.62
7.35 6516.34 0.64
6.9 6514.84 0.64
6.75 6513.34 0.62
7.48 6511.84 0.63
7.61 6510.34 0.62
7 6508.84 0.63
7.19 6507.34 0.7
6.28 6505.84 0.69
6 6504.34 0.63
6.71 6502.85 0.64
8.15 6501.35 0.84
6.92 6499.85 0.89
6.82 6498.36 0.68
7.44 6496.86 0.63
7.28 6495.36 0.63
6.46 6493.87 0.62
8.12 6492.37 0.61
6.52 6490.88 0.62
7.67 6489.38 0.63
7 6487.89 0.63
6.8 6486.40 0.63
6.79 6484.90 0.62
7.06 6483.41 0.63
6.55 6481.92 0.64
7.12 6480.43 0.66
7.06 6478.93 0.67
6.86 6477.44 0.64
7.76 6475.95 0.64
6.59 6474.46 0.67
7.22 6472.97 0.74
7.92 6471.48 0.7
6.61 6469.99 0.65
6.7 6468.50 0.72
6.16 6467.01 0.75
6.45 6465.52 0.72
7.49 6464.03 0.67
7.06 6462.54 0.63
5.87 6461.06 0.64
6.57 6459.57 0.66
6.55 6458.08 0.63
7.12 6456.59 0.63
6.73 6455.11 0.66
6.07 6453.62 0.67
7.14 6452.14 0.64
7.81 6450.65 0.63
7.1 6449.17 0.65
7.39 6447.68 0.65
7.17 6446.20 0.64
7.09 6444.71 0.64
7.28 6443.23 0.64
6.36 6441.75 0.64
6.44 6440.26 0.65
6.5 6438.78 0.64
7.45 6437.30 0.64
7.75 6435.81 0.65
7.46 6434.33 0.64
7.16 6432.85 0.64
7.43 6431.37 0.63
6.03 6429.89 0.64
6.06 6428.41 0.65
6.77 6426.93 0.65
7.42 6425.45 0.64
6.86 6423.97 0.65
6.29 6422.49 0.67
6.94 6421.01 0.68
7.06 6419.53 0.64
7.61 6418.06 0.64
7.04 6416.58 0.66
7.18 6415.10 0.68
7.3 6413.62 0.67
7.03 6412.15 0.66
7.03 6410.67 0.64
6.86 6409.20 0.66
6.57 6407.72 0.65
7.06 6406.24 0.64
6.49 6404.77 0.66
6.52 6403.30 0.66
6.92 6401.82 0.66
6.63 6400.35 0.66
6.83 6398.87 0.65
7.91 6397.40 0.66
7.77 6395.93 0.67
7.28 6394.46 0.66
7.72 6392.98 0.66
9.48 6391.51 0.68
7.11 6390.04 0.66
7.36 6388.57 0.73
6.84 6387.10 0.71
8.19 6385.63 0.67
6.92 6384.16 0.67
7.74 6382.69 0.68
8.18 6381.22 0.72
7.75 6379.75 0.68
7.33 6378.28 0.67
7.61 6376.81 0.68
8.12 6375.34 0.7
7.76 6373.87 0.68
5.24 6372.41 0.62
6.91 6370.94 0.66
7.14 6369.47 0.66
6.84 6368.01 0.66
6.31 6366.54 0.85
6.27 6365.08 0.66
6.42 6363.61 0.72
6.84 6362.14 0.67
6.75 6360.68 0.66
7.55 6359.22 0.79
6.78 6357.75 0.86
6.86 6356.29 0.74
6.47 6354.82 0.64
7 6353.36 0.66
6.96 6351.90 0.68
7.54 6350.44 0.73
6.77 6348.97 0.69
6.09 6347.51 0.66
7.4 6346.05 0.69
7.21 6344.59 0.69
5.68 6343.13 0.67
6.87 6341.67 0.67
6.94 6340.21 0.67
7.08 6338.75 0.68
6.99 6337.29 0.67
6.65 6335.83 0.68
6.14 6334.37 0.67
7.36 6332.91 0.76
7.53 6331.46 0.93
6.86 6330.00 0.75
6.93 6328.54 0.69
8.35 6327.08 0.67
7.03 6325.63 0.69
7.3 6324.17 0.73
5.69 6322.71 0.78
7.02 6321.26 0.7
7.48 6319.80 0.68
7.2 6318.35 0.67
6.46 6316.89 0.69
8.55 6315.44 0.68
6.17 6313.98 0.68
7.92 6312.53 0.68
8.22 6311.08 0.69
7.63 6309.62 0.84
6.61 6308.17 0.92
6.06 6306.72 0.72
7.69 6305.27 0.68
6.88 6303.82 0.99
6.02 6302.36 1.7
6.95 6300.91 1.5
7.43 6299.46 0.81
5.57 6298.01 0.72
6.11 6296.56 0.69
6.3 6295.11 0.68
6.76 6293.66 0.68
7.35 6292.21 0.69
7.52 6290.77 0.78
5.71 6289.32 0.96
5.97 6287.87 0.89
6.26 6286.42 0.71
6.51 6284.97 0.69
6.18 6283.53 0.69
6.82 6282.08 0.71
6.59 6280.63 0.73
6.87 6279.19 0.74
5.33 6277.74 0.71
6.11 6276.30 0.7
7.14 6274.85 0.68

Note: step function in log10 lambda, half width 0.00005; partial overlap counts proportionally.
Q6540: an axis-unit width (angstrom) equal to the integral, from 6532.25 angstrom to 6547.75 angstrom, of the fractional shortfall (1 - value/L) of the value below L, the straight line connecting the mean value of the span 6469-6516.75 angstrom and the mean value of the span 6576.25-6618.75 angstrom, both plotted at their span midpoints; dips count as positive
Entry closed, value 1.3 angstrom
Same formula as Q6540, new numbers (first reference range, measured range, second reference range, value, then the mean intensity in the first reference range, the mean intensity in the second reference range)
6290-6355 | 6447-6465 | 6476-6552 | 0.3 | 6.95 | 7.04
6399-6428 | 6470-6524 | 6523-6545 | -2.3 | 6.91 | 6.82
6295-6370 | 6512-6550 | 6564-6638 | 1.4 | 6.91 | 7.39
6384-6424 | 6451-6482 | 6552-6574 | 1.7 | 7.18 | 7.34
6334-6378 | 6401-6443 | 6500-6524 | 0.5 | 6.85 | 7.21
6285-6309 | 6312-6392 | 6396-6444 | -4.0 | 6.58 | 6.96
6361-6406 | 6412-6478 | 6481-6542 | 1.8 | 7.21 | 7.07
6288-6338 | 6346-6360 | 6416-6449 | 0.1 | 6.94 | 6.98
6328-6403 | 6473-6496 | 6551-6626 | 0.6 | 7.09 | 7.36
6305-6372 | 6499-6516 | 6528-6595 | 0.2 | 6.95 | 7.13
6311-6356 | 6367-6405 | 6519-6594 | -1.5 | 7.01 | 7.18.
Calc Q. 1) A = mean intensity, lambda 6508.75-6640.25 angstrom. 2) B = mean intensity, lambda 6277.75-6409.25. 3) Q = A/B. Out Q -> 1.0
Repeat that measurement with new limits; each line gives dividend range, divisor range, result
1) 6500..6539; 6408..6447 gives 1.02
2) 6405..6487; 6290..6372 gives 1.00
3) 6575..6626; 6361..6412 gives 1.03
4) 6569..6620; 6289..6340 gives 1.05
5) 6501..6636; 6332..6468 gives 1.04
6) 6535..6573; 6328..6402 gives 1.00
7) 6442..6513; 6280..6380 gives 1.02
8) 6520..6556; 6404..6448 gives 1.00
